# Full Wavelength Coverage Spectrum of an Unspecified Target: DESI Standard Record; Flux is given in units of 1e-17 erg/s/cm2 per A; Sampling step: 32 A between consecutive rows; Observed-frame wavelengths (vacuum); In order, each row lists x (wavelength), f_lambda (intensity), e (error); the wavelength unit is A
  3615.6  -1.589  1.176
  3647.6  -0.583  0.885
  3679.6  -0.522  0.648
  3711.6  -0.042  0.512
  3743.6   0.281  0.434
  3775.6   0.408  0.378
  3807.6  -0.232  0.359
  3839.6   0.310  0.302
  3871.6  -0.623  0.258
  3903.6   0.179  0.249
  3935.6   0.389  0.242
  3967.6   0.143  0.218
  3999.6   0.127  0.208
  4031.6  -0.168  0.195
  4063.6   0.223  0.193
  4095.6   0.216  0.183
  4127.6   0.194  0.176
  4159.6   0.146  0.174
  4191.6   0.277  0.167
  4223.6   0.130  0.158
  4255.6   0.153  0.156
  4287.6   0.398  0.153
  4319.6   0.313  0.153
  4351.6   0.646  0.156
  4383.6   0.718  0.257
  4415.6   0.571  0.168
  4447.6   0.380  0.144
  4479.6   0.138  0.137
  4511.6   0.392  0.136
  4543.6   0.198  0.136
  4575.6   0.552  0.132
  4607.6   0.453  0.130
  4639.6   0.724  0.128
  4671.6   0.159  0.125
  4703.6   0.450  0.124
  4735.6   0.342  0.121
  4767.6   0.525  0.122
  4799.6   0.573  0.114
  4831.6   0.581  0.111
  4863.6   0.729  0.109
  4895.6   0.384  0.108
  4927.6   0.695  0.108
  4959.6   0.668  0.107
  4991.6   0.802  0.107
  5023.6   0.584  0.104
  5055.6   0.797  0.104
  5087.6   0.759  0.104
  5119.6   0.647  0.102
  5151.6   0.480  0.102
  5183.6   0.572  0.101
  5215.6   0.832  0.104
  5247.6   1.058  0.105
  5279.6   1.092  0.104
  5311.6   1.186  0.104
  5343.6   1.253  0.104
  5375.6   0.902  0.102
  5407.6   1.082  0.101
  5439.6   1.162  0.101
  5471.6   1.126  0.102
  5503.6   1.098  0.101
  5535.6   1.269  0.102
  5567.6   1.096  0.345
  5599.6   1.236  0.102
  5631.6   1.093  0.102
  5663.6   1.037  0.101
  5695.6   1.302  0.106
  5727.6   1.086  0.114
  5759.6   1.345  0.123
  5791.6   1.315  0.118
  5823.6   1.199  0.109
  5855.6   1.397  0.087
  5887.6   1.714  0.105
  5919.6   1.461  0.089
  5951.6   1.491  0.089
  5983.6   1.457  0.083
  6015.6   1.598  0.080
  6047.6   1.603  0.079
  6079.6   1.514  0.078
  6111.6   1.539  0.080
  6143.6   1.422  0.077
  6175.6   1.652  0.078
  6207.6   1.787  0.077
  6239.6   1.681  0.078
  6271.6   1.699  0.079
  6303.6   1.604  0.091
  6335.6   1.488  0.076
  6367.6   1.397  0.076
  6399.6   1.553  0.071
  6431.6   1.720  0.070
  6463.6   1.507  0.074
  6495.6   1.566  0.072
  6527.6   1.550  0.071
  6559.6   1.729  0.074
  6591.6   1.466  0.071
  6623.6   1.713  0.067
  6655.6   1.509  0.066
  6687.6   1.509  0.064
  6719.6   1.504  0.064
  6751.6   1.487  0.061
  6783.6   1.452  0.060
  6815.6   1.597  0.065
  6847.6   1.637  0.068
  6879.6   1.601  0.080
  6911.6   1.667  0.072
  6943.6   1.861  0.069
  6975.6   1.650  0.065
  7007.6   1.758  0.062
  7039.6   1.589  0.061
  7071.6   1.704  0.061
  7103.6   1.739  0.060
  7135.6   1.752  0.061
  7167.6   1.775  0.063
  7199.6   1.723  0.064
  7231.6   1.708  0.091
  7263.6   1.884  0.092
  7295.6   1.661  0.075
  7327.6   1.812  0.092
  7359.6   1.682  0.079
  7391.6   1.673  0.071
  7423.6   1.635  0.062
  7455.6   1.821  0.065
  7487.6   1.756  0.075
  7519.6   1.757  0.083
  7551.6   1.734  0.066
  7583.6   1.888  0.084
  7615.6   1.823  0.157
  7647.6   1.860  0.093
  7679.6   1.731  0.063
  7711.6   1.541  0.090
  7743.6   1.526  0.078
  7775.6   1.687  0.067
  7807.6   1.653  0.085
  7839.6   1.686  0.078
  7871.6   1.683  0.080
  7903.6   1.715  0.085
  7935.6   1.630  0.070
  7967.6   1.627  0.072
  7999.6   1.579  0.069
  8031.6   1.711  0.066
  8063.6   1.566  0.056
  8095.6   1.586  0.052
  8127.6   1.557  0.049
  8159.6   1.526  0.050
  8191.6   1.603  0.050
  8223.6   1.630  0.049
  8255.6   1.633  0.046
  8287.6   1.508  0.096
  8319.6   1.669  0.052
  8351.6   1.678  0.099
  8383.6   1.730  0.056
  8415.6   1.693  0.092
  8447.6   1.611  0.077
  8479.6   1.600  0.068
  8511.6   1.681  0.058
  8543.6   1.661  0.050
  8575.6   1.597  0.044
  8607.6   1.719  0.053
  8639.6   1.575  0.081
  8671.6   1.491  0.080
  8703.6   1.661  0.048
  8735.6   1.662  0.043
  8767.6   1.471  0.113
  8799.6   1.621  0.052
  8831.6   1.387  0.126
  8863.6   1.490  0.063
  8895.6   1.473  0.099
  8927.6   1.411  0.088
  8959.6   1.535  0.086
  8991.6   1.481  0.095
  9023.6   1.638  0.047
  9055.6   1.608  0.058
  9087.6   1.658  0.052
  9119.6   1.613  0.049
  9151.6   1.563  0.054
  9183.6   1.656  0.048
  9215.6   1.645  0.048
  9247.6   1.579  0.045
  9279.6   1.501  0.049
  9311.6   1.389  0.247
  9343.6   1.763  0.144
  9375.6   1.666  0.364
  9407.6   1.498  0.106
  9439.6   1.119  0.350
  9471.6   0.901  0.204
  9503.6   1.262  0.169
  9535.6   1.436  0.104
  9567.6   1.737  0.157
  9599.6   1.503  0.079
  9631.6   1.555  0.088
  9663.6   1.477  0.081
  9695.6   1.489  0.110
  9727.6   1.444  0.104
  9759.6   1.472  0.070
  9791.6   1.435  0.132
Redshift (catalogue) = 0.31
